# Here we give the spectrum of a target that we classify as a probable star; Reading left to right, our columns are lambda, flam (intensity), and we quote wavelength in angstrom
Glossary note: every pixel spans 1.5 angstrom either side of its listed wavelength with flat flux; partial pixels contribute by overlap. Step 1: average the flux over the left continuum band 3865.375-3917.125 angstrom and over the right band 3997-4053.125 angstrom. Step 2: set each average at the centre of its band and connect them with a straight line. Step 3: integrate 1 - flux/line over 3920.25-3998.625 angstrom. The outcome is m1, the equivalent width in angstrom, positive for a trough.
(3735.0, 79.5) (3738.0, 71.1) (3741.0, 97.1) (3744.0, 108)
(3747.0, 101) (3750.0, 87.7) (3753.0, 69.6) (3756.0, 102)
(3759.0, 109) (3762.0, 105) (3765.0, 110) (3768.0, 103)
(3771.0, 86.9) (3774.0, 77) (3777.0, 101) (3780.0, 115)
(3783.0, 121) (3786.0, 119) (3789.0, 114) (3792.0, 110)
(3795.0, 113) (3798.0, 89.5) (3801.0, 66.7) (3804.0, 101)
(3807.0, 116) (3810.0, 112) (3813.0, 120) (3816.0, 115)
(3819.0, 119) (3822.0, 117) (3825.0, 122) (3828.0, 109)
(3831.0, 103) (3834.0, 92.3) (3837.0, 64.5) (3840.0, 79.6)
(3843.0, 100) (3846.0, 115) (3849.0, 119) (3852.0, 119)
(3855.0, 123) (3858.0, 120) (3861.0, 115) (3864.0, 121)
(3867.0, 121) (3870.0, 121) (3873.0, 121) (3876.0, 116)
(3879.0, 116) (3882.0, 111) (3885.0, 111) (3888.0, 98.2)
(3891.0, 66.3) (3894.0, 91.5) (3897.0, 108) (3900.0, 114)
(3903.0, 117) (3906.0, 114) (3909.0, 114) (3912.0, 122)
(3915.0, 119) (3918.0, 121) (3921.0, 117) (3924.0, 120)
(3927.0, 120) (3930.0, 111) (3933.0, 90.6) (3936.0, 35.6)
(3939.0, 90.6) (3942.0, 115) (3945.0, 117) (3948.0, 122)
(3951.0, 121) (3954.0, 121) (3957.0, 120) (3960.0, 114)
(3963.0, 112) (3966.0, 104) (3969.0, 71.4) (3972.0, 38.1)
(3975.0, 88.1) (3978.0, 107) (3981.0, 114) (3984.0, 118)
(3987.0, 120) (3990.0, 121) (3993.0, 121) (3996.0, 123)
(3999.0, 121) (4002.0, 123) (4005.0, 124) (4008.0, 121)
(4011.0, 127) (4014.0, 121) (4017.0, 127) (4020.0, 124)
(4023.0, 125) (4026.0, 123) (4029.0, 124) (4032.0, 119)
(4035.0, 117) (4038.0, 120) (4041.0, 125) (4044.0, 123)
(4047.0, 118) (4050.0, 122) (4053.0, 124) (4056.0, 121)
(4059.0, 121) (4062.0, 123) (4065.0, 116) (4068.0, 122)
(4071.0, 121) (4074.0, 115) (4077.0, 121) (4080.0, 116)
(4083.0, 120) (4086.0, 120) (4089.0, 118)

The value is 7.2 angstrom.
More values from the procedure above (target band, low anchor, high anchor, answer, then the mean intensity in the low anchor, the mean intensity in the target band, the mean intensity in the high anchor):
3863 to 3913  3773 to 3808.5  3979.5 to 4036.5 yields 0.6 angstrom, 104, 111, 122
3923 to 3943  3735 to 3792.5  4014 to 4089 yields 2.8 angstrom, 99.7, 96.5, 121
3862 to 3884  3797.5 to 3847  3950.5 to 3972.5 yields -3.3 angstrom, 103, 118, 102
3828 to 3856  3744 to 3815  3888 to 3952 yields 0.7 angstrom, 102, 102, 107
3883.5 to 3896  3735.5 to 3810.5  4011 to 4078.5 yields 1.9 angstrom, 99.8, 92.4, 122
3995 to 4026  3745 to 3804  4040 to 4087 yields -1.8 angstrom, 100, 124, 120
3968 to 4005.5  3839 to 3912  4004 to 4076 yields 3.6 angstrom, 111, 107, 122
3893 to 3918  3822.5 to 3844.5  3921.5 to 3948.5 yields -3.2 angstrom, 96.7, 113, 102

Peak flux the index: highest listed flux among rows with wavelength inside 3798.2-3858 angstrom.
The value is 123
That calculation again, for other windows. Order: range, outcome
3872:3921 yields 122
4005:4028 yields 127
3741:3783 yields 121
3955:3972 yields 120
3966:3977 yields 104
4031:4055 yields 125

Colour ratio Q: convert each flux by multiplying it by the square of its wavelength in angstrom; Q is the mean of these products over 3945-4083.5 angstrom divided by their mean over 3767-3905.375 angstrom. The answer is 1.19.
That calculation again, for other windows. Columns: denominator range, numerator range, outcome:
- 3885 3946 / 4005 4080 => 1.23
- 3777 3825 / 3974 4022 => 1.20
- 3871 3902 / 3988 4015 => 1.23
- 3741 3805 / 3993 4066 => 1.39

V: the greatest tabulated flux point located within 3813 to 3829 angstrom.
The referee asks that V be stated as 122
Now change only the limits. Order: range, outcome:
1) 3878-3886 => 116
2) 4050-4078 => 124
